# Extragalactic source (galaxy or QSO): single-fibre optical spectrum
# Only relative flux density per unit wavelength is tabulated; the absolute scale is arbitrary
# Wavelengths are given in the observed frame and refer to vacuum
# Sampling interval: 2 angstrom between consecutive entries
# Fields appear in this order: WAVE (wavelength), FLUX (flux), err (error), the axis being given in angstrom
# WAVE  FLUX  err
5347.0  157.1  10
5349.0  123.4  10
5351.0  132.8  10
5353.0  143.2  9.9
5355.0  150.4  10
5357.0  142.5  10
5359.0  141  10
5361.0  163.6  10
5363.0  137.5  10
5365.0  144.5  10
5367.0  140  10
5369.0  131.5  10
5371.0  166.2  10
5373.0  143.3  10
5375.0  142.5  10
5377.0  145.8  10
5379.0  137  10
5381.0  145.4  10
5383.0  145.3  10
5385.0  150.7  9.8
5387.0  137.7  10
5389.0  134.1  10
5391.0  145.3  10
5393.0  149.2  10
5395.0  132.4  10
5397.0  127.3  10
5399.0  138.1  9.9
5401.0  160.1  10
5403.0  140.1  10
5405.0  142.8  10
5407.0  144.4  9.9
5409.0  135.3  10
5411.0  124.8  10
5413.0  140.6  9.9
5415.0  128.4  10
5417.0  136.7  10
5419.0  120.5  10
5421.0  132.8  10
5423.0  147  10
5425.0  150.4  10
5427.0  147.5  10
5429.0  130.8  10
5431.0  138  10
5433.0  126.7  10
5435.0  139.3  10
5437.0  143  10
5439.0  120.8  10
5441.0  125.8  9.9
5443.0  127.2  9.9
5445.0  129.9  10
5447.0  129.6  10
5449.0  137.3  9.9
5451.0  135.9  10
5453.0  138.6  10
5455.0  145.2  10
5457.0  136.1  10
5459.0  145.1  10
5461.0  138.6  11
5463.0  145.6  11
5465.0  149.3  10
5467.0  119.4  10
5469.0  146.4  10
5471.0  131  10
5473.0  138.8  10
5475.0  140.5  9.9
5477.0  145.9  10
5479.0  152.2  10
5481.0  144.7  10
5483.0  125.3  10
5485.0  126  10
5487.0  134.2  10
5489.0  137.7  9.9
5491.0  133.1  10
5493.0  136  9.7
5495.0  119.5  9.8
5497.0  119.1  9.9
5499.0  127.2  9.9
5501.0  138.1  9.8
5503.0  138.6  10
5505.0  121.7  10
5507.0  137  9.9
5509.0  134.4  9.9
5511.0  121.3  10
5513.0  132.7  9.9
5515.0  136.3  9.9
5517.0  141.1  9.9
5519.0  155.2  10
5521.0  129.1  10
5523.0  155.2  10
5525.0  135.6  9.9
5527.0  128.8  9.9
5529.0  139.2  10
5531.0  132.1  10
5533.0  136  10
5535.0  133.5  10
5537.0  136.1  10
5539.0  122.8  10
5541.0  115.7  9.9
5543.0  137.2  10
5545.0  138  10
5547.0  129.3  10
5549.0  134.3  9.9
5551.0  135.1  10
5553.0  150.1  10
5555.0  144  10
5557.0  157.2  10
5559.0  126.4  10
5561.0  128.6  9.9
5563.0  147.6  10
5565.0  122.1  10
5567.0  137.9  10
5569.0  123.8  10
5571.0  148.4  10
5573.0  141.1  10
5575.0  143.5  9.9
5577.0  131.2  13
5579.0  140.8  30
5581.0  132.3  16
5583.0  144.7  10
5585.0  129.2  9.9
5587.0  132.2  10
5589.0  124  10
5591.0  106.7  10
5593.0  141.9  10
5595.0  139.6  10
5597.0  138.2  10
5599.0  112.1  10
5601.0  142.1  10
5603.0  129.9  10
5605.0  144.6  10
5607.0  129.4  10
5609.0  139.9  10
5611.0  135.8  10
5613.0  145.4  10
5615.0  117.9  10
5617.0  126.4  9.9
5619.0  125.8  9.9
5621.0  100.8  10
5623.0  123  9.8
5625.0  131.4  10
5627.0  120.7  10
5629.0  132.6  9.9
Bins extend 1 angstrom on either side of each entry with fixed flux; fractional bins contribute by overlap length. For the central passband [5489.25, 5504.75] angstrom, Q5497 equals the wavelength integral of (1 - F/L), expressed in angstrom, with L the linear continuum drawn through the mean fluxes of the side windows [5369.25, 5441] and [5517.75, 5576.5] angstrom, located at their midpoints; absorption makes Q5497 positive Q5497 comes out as 0.8 angstrom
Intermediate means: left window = 139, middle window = 130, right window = 137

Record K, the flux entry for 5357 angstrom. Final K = 142.5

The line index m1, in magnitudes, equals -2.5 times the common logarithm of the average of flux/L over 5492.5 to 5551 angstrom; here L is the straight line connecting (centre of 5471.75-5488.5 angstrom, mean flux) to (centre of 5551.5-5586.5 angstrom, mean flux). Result 0.04 mag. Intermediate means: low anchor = 138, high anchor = 138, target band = 133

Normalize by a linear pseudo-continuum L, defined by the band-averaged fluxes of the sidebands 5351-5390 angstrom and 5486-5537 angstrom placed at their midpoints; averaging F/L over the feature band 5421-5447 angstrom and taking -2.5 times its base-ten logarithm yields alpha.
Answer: 0.03 mag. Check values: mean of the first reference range 144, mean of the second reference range 134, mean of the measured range 135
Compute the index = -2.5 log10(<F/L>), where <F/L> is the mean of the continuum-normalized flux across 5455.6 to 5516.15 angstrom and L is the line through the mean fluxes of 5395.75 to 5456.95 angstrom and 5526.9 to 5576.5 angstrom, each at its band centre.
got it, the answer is 0.01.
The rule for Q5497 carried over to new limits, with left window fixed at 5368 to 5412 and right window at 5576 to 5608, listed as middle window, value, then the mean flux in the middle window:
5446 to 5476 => 0.0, 138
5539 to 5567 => -0.2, 135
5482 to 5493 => 0.4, 132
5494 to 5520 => 0.7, 132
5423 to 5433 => 0.0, 141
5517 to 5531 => -0.5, 140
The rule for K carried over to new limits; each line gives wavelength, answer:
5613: 145.4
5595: 139.6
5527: 128.8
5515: 136.3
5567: 137.9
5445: 129.9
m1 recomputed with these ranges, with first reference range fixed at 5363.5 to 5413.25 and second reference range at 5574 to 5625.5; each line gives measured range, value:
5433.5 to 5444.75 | 0.07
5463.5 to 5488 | 0.00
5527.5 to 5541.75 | 0.03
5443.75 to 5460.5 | 0.01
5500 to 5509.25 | 0.02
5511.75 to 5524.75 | -0.04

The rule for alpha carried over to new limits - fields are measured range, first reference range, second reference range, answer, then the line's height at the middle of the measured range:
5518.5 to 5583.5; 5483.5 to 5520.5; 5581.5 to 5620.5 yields -0.04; 132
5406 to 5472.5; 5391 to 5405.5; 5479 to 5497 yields 0.01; 137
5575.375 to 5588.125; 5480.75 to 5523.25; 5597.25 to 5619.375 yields -0.02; 132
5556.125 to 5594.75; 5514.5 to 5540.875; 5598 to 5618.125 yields -0.01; 134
